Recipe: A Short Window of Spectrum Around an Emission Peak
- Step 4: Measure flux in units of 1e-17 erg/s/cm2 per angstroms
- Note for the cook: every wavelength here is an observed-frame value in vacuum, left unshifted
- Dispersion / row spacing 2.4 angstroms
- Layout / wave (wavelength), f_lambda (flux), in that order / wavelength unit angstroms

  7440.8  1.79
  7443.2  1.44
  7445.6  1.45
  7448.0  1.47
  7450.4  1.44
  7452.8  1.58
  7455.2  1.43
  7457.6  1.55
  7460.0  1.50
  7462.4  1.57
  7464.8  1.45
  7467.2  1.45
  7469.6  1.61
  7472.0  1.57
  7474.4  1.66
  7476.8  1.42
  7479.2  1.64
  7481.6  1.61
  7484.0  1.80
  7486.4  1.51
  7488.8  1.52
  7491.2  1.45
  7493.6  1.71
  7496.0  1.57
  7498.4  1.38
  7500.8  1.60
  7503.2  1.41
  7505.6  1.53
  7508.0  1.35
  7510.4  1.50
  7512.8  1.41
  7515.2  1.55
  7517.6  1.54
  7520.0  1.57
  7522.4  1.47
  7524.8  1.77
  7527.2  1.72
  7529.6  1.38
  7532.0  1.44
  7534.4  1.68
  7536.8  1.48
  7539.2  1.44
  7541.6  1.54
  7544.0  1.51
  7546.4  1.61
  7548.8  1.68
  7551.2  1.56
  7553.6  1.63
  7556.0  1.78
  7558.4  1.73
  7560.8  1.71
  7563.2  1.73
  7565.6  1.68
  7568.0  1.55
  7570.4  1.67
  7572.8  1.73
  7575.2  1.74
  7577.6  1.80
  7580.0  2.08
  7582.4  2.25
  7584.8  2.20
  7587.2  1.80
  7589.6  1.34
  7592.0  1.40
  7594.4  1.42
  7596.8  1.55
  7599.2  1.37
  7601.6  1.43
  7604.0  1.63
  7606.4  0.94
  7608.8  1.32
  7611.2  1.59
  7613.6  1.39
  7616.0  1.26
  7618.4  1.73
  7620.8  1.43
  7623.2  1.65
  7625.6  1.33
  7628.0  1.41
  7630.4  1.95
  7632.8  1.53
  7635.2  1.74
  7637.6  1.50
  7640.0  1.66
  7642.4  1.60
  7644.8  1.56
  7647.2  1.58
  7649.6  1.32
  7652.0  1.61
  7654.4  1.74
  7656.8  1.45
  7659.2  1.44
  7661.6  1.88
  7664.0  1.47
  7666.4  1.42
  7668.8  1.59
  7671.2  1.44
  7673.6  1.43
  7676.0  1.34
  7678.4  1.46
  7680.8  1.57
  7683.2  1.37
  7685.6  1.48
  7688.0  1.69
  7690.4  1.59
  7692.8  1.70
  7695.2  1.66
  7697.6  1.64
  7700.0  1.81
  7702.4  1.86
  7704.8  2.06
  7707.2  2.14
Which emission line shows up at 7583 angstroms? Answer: H-beta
